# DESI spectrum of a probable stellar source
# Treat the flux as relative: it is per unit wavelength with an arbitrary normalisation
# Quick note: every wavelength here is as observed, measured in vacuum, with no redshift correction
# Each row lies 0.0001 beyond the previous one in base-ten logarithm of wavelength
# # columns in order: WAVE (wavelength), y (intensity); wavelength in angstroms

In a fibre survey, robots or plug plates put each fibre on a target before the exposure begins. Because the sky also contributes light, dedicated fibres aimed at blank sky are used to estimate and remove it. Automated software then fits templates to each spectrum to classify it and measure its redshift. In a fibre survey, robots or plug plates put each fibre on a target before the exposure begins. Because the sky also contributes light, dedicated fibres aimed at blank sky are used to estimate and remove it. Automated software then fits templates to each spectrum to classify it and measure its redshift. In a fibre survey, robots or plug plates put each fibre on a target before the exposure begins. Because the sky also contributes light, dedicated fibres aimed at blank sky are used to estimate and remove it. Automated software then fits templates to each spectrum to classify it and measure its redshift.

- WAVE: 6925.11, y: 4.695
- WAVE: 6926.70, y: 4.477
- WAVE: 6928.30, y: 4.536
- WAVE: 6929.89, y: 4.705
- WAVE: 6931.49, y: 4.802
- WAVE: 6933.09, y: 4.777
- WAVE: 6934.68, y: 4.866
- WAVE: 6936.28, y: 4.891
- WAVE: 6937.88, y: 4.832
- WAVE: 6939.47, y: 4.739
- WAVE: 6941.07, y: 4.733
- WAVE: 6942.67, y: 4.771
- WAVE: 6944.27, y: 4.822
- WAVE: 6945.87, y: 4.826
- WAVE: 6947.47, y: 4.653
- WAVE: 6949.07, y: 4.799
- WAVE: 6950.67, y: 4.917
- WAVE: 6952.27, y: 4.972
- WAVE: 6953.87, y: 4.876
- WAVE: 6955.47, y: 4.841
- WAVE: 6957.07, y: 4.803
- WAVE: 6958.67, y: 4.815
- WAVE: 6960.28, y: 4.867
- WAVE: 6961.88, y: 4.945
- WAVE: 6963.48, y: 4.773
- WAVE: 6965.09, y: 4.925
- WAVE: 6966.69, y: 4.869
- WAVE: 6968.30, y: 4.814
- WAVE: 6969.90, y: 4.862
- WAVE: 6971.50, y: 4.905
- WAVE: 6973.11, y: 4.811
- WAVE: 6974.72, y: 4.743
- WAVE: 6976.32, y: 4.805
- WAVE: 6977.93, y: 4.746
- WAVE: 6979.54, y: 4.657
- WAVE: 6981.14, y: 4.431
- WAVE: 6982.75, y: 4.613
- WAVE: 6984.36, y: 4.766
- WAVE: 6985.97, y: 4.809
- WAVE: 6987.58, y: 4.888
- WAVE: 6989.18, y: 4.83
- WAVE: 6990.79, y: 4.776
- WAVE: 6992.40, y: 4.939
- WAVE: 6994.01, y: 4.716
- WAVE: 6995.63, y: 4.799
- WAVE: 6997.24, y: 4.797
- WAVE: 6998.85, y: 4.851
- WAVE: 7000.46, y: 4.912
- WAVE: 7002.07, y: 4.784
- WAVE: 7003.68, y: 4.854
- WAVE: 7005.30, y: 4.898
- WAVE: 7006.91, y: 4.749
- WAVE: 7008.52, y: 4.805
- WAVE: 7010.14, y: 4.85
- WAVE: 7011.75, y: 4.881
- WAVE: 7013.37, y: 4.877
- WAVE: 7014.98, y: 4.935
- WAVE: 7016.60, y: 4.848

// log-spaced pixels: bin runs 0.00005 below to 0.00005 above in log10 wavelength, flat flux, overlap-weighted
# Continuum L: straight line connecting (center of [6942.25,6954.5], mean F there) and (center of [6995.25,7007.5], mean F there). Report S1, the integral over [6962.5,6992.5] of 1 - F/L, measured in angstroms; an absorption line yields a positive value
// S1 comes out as 0.3 angstroms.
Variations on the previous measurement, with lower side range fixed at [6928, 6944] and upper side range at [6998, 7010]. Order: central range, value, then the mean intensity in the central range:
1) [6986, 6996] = 0.0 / 4.82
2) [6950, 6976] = -0.3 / 4.86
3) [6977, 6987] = 0.3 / 4.67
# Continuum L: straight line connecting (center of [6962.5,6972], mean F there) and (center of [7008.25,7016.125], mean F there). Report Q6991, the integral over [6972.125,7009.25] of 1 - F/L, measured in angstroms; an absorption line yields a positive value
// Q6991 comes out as 0.6 angstroms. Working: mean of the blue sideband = 4.86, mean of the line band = 4.78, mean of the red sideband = 4.87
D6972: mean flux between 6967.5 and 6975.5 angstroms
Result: 4.83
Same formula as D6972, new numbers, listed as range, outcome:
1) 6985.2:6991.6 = 4.83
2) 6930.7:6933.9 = 4.79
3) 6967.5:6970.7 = 4.85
